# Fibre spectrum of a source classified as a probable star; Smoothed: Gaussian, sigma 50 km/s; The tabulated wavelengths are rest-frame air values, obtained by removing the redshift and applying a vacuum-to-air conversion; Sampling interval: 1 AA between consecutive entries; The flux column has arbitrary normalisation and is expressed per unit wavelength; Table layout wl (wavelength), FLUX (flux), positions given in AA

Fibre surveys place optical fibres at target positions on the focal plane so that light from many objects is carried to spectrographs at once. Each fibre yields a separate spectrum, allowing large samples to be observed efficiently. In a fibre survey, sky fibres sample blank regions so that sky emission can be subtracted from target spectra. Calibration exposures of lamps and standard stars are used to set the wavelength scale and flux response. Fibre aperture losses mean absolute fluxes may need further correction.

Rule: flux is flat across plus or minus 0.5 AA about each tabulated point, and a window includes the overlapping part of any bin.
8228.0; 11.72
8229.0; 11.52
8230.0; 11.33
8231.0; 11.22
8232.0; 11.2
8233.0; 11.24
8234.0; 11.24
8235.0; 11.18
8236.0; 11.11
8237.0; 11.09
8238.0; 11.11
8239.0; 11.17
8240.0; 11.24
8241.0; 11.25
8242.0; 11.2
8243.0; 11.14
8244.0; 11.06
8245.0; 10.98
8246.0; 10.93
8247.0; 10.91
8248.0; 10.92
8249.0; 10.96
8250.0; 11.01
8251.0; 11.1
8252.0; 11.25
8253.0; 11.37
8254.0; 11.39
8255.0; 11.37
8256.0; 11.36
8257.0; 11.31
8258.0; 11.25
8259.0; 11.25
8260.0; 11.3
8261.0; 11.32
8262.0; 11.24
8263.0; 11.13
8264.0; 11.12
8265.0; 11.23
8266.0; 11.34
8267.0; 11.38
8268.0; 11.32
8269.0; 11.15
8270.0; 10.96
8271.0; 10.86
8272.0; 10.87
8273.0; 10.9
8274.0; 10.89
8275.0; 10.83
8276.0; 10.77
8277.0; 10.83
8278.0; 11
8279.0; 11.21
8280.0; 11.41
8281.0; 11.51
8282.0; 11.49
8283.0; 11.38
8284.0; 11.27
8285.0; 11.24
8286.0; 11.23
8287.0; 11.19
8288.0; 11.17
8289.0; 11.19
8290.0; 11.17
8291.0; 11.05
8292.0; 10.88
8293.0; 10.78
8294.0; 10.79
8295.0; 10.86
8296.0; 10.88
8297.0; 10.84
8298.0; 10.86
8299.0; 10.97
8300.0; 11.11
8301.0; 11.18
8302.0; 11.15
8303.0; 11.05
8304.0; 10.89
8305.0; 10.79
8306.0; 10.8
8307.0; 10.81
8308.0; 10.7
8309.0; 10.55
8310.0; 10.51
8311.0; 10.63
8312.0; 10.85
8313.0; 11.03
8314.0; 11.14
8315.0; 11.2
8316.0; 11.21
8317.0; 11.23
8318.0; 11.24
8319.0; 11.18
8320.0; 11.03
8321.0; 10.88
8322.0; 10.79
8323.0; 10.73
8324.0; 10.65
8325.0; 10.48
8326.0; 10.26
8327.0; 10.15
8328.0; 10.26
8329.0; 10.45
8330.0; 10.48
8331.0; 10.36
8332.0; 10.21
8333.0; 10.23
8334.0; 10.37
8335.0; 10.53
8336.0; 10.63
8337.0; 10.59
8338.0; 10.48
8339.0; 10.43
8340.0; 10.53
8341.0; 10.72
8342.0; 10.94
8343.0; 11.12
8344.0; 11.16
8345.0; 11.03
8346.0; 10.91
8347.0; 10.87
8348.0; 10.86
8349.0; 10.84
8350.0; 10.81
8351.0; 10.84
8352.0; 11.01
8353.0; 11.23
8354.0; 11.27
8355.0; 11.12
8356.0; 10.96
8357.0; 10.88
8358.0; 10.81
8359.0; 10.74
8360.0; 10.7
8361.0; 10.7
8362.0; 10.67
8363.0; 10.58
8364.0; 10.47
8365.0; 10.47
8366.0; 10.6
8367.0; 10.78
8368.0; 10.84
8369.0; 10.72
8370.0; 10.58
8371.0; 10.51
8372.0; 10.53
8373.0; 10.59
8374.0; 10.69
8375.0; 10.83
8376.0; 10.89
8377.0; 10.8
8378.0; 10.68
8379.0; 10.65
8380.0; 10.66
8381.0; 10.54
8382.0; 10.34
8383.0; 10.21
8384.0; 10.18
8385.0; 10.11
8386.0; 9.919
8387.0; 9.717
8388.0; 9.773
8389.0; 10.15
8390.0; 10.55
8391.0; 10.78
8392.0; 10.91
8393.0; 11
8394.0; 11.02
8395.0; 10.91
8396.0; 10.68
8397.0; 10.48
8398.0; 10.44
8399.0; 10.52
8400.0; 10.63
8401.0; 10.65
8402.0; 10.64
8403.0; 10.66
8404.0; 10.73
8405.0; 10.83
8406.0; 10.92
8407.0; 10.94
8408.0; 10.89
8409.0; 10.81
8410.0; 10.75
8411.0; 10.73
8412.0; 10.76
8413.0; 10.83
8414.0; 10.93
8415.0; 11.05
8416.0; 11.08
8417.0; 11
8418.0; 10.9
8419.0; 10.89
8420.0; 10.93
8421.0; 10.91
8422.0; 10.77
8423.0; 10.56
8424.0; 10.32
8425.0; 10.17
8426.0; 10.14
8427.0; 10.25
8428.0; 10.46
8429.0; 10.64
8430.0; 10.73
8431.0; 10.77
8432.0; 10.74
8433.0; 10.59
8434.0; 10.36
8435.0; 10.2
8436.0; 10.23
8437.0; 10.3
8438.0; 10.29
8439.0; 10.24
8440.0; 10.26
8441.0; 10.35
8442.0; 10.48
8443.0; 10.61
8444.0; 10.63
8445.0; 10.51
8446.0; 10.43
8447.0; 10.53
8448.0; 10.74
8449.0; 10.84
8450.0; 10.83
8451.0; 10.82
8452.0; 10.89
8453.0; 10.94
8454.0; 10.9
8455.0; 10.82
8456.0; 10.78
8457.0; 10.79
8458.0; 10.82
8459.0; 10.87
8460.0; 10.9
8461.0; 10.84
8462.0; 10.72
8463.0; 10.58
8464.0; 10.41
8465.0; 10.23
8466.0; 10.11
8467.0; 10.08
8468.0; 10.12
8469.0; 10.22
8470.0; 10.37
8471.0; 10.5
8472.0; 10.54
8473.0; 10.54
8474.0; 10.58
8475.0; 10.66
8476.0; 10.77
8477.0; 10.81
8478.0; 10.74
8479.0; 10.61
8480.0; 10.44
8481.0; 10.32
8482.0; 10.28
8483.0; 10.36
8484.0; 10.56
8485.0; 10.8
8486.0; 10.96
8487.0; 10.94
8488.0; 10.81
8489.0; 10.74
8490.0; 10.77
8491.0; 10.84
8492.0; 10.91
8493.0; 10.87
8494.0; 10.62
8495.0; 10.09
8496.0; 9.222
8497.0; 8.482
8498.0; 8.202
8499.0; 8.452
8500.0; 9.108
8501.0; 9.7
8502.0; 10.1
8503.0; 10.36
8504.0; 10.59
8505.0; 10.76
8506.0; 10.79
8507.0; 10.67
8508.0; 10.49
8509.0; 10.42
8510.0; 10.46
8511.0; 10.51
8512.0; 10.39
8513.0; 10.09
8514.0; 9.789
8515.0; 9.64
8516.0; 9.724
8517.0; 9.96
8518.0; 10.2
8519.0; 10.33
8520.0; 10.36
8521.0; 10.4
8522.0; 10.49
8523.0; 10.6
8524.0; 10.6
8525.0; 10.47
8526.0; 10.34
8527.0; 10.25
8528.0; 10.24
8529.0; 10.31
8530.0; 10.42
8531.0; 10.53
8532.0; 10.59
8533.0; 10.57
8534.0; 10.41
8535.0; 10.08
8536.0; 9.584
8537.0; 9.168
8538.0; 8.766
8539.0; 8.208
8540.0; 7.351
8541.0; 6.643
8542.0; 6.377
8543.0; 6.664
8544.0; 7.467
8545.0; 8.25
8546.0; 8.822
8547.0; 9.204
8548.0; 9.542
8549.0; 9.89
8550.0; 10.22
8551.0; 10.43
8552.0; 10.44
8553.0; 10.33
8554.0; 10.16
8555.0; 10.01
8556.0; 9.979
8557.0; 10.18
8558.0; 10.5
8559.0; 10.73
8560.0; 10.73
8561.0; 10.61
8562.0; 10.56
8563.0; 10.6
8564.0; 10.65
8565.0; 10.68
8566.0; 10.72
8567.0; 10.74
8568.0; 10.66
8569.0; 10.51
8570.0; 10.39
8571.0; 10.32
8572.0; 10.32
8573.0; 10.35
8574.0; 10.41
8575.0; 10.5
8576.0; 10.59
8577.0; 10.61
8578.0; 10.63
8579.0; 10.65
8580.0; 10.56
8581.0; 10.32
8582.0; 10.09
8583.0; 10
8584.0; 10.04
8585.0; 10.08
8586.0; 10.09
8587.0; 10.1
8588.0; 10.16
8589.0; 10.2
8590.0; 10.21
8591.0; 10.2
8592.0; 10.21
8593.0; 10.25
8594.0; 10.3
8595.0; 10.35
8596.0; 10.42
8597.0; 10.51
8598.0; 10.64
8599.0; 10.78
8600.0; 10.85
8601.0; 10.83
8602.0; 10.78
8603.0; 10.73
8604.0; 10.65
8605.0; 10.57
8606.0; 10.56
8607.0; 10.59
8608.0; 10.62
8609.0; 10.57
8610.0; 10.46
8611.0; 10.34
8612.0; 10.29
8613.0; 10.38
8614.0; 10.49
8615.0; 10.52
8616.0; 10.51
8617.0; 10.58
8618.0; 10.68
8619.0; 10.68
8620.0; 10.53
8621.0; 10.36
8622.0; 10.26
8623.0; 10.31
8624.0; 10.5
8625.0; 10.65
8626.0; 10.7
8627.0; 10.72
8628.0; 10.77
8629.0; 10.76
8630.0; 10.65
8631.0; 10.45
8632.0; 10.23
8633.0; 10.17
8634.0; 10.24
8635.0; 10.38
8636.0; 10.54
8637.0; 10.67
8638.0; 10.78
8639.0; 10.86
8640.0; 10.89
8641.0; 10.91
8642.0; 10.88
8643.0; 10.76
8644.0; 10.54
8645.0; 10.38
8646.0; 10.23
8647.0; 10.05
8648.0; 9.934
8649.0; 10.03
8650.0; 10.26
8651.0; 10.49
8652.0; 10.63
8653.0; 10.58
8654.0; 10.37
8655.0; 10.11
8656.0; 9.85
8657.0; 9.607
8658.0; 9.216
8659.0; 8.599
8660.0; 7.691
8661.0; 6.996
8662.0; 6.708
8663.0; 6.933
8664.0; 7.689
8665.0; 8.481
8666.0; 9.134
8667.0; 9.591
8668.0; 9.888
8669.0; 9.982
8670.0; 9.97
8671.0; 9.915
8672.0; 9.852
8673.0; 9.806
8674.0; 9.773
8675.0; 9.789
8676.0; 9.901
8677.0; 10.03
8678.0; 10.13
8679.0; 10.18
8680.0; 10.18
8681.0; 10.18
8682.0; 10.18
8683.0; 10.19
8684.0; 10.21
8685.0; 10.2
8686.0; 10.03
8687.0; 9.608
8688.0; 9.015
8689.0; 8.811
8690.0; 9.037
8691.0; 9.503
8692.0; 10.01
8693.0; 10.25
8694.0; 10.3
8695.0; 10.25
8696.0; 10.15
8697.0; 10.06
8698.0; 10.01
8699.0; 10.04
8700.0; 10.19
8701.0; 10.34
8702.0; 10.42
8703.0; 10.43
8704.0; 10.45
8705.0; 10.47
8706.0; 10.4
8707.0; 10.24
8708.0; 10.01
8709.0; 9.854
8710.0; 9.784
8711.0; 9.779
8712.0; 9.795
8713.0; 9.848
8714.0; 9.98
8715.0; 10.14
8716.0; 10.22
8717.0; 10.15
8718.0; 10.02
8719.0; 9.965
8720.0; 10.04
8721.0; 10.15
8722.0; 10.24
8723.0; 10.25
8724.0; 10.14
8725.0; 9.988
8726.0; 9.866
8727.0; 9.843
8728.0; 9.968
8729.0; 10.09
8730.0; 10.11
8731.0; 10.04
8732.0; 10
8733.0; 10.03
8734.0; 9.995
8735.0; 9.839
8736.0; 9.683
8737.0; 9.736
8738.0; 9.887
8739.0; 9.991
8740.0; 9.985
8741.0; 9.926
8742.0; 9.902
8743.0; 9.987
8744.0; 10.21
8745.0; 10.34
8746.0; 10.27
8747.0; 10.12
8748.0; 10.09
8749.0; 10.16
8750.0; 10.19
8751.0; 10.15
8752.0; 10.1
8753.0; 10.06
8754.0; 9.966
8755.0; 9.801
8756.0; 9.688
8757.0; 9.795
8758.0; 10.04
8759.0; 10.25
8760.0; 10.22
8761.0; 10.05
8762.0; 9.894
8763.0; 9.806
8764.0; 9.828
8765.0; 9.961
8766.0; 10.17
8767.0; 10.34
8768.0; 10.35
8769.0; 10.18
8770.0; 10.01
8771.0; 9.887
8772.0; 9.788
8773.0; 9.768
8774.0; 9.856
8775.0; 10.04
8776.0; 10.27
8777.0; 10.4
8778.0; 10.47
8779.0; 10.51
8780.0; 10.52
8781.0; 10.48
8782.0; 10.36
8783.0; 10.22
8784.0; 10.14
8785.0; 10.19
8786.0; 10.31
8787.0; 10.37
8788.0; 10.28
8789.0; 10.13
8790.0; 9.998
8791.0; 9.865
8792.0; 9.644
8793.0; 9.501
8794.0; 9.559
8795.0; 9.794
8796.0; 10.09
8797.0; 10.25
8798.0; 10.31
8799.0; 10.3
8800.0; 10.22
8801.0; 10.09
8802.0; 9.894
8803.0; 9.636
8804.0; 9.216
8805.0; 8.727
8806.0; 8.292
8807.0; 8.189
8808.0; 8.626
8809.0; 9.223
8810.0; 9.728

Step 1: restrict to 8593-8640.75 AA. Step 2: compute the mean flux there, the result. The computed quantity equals 10.6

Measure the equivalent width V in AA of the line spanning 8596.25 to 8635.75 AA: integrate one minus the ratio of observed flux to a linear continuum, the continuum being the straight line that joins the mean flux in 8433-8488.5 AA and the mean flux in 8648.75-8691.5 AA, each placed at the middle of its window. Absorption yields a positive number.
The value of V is -3.1 AA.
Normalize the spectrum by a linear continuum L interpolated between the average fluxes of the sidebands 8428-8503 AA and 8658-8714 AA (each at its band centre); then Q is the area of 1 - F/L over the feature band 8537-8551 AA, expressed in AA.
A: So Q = 2.5 AA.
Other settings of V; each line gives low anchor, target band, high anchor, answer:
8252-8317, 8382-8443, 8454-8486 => 0.8 AA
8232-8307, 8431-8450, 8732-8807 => 0.4 AA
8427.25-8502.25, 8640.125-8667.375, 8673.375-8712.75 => 1.5 AA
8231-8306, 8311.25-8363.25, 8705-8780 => 0.9 AA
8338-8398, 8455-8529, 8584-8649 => 1.5 AA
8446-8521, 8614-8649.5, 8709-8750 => -1.2 AA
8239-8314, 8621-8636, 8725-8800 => -0.2 AA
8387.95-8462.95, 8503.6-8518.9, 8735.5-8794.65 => 0.3 AA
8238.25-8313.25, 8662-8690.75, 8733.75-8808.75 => 1.8 AA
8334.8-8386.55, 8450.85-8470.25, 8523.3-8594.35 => -0.5 AA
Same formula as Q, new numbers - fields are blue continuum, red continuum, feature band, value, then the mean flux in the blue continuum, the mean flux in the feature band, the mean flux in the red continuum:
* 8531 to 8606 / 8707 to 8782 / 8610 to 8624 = -0.6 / 10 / 10.5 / 10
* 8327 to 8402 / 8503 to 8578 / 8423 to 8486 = -1.4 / 10.6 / 10.5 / 10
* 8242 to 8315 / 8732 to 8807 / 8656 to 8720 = 3.0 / 11.1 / 9.7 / 9.99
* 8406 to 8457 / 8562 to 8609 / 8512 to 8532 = 0.5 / 10.7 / 10.3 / 10.5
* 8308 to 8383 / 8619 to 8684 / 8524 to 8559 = 2.5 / 10.7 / 9.52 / 9.98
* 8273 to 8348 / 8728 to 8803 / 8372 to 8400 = 0.6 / 10.9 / 10.5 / 10.1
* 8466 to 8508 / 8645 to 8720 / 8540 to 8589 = 0.8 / 10.3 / 9.94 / 9.78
